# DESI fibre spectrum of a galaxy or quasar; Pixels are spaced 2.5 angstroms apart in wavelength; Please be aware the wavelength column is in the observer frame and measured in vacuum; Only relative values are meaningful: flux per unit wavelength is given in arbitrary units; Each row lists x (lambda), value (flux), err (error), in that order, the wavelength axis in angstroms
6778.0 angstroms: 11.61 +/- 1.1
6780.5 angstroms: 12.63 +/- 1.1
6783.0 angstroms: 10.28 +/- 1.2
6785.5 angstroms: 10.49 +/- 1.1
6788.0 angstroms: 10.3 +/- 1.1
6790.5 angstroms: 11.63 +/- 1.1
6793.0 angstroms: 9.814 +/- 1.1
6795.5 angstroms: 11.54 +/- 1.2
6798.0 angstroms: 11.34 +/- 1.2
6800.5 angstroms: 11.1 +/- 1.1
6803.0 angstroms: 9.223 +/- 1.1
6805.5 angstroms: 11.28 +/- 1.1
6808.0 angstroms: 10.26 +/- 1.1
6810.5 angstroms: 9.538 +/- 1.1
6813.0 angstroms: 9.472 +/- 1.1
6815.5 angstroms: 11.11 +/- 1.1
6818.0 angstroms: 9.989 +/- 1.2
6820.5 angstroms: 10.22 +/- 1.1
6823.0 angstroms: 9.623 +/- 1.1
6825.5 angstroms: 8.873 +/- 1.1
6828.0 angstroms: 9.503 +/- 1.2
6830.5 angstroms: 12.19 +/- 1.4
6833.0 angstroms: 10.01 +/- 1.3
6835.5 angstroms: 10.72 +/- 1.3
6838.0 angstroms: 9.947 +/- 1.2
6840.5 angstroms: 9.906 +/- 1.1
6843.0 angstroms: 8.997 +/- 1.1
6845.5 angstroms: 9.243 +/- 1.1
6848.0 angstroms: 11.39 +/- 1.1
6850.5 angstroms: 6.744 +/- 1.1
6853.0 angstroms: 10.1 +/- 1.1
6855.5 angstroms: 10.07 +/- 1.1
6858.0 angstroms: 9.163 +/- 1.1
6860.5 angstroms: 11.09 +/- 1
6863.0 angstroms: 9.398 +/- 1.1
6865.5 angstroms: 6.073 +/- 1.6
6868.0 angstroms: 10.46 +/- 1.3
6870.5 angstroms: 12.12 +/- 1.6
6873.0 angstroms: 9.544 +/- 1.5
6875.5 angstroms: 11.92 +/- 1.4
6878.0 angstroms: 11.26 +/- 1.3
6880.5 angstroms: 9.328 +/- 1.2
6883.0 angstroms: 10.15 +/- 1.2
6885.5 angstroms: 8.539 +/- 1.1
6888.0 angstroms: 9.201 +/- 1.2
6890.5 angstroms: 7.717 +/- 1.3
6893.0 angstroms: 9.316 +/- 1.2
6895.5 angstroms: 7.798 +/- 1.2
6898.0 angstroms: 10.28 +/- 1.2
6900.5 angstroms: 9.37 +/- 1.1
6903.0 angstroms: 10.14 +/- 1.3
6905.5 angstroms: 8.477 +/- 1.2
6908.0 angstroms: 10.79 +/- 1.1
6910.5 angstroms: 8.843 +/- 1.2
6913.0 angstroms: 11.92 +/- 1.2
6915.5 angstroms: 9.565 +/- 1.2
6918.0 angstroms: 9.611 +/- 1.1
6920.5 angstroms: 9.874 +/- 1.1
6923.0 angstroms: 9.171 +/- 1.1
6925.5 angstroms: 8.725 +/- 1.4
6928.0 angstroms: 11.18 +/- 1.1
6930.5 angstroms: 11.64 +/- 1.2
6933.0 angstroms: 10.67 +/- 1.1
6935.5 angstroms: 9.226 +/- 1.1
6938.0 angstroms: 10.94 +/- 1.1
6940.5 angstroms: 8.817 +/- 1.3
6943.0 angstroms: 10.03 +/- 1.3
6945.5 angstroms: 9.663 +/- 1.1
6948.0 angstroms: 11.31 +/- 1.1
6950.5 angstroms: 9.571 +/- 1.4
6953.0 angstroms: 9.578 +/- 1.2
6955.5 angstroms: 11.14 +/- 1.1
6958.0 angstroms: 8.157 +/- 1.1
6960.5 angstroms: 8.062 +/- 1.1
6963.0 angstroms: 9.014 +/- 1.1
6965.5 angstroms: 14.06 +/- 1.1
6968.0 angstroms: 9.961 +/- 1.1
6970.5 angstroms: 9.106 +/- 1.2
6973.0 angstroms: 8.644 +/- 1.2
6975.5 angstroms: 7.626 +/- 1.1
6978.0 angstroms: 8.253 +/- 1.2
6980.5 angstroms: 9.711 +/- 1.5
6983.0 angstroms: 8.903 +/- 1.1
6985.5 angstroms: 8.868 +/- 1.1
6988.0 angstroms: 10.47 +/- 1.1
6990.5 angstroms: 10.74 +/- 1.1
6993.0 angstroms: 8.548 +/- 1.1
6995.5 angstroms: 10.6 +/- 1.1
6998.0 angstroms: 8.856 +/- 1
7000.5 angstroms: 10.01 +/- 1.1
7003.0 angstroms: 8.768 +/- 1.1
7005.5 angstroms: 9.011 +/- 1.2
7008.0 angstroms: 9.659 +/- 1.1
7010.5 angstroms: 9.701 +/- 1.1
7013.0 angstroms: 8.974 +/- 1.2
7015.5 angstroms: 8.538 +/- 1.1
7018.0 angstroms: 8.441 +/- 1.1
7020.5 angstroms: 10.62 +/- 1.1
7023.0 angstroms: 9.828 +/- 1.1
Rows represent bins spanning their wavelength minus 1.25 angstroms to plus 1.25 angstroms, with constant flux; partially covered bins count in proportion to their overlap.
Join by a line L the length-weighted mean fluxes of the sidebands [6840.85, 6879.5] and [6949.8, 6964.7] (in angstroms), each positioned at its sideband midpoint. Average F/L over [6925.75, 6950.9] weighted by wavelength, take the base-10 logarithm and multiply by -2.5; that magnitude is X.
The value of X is -0.09 mag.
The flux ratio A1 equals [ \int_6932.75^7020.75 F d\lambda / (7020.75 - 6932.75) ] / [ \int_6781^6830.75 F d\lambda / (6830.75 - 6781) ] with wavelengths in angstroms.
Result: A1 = 0.92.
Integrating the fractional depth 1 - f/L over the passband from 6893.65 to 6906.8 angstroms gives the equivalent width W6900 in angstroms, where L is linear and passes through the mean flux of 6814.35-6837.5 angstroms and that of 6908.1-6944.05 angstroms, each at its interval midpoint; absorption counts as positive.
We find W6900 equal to 1.1 angstroms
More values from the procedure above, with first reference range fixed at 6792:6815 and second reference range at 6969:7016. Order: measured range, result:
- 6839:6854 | 1.1 angstroms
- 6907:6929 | -0.6 angstroms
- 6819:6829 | 0.7 angstroms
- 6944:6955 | -0.7 angstroms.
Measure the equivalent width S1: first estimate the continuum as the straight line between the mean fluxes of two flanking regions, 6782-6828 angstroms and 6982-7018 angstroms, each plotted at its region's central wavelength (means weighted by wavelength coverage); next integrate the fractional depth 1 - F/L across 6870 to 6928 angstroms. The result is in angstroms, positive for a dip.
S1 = 0.8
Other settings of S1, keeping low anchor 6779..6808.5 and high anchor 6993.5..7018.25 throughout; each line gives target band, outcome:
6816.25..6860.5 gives 2.77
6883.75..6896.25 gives 1.88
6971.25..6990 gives 0.89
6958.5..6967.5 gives -0.54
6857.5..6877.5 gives 0.47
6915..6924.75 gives 0.39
